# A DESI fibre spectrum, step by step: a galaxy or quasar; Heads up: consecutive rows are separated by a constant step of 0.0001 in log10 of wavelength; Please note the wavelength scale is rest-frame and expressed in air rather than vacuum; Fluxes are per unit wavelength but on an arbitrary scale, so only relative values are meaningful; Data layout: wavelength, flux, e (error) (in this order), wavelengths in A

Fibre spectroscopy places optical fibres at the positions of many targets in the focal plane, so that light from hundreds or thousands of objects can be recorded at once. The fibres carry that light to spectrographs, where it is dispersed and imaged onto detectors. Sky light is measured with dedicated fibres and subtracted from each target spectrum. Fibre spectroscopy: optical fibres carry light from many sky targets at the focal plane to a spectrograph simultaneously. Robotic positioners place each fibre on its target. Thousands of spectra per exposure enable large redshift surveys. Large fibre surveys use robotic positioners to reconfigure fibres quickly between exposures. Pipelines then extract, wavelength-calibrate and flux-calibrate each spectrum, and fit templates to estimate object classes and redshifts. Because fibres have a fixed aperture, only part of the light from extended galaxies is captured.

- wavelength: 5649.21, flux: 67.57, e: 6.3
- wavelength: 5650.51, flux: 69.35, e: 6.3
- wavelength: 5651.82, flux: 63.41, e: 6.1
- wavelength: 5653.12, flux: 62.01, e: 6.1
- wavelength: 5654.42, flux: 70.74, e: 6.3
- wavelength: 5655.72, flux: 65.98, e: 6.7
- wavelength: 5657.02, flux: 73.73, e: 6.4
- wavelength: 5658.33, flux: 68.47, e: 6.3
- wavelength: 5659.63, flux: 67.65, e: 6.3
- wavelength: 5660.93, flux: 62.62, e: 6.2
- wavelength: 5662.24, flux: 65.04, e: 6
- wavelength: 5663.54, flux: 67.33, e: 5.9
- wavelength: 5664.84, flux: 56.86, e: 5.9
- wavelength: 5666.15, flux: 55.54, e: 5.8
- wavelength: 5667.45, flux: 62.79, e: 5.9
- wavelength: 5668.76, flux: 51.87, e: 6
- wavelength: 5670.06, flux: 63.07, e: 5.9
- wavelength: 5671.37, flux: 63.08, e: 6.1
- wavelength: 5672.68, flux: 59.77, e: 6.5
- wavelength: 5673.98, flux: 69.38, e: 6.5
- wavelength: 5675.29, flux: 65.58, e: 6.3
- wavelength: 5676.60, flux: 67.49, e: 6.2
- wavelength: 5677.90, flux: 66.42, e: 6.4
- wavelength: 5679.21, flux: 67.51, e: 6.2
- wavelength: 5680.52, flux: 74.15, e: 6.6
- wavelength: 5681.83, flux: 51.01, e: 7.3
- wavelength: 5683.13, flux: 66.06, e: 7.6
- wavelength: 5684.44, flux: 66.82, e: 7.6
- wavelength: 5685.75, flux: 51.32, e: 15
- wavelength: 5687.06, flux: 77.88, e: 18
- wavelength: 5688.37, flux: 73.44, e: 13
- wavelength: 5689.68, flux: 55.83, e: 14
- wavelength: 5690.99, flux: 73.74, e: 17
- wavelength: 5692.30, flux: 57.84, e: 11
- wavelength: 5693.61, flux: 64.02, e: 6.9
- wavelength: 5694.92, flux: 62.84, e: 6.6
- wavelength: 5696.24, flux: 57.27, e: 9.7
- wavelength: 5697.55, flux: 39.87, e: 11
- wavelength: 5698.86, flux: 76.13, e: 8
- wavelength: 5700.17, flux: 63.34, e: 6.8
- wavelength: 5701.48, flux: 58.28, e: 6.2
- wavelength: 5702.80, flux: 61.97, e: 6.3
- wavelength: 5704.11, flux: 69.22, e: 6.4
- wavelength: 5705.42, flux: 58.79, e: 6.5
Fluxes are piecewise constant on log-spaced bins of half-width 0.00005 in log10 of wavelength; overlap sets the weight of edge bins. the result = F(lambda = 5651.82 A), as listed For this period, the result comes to 63.41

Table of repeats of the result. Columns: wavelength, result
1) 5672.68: 59.77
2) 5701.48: 58.28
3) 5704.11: 69.22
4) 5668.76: 51.87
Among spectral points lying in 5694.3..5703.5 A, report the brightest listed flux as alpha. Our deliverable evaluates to 76.13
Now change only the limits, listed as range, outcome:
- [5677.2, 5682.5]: 74.15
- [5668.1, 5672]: 63.08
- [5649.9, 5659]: 73.73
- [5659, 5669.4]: 67.65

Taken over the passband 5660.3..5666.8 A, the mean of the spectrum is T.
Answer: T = 61.5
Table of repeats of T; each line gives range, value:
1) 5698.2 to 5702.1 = 66.1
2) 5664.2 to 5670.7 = 58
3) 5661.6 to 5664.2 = 66.4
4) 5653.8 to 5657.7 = 70.1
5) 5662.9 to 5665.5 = 62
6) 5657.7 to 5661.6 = 66.2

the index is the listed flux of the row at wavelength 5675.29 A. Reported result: 65.58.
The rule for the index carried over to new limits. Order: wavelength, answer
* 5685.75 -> 51.32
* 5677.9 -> 66.42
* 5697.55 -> 39.87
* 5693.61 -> 64.02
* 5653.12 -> 62.01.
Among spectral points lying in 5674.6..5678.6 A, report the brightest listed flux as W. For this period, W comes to 67.49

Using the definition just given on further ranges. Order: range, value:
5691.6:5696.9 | 64.02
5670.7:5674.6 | 69.38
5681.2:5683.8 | 66.06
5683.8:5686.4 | 66.82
